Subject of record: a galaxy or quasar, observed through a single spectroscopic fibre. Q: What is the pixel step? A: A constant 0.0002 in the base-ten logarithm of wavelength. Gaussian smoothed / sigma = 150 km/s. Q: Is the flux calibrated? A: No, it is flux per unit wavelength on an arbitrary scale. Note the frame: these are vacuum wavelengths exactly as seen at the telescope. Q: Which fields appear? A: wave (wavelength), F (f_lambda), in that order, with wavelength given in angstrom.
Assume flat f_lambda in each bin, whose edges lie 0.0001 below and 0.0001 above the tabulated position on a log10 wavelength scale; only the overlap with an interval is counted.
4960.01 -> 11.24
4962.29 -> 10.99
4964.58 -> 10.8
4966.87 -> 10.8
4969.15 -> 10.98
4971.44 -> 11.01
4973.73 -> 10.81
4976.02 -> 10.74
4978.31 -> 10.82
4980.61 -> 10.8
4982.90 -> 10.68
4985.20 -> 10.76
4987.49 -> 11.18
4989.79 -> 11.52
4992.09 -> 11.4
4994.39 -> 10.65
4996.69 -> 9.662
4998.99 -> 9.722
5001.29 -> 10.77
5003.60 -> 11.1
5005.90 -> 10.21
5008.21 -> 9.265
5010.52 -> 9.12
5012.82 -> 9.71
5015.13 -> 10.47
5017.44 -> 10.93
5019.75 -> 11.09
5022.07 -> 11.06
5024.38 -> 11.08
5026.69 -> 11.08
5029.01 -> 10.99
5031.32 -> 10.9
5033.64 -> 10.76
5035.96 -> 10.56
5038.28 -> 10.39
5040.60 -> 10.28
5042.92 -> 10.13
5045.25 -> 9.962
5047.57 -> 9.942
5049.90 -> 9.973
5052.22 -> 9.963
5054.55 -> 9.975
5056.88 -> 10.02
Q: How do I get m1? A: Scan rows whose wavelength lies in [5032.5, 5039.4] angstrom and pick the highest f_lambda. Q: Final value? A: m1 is 10.76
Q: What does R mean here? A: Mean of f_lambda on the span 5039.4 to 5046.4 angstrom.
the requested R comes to 10.1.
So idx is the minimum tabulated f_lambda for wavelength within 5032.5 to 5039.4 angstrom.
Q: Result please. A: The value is 10.39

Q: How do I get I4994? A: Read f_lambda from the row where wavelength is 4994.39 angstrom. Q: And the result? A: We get 10.65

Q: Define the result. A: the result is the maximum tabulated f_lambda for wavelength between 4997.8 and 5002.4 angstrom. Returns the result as 10.77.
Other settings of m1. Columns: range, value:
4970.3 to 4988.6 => 11.18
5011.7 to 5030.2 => 11.09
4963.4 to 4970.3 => 10.98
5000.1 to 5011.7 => 11.1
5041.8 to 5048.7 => 10.13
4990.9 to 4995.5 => 11.4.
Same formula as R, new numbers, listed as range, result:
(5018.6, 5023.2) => 11.1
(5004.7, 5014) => 9.59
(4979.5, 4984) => 10.8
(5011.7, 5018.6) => 10.4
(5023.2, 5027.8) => 11.1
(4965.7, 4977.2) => 10.9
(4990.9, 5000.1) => 10.4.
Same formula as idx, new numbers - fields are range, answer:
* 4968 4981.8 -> 10.74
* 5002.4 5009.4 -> 9.265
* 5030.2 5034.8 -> 10.76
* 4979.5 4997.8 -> 9.662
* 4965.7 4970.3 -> 10.8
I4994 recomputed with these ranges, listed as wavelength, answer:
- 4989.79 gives 11.52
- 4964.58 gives 10.8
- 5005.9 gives 10.21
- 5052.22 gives 9.963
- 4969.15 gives 10.98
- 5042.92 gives 10.13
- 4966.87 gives 10.8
